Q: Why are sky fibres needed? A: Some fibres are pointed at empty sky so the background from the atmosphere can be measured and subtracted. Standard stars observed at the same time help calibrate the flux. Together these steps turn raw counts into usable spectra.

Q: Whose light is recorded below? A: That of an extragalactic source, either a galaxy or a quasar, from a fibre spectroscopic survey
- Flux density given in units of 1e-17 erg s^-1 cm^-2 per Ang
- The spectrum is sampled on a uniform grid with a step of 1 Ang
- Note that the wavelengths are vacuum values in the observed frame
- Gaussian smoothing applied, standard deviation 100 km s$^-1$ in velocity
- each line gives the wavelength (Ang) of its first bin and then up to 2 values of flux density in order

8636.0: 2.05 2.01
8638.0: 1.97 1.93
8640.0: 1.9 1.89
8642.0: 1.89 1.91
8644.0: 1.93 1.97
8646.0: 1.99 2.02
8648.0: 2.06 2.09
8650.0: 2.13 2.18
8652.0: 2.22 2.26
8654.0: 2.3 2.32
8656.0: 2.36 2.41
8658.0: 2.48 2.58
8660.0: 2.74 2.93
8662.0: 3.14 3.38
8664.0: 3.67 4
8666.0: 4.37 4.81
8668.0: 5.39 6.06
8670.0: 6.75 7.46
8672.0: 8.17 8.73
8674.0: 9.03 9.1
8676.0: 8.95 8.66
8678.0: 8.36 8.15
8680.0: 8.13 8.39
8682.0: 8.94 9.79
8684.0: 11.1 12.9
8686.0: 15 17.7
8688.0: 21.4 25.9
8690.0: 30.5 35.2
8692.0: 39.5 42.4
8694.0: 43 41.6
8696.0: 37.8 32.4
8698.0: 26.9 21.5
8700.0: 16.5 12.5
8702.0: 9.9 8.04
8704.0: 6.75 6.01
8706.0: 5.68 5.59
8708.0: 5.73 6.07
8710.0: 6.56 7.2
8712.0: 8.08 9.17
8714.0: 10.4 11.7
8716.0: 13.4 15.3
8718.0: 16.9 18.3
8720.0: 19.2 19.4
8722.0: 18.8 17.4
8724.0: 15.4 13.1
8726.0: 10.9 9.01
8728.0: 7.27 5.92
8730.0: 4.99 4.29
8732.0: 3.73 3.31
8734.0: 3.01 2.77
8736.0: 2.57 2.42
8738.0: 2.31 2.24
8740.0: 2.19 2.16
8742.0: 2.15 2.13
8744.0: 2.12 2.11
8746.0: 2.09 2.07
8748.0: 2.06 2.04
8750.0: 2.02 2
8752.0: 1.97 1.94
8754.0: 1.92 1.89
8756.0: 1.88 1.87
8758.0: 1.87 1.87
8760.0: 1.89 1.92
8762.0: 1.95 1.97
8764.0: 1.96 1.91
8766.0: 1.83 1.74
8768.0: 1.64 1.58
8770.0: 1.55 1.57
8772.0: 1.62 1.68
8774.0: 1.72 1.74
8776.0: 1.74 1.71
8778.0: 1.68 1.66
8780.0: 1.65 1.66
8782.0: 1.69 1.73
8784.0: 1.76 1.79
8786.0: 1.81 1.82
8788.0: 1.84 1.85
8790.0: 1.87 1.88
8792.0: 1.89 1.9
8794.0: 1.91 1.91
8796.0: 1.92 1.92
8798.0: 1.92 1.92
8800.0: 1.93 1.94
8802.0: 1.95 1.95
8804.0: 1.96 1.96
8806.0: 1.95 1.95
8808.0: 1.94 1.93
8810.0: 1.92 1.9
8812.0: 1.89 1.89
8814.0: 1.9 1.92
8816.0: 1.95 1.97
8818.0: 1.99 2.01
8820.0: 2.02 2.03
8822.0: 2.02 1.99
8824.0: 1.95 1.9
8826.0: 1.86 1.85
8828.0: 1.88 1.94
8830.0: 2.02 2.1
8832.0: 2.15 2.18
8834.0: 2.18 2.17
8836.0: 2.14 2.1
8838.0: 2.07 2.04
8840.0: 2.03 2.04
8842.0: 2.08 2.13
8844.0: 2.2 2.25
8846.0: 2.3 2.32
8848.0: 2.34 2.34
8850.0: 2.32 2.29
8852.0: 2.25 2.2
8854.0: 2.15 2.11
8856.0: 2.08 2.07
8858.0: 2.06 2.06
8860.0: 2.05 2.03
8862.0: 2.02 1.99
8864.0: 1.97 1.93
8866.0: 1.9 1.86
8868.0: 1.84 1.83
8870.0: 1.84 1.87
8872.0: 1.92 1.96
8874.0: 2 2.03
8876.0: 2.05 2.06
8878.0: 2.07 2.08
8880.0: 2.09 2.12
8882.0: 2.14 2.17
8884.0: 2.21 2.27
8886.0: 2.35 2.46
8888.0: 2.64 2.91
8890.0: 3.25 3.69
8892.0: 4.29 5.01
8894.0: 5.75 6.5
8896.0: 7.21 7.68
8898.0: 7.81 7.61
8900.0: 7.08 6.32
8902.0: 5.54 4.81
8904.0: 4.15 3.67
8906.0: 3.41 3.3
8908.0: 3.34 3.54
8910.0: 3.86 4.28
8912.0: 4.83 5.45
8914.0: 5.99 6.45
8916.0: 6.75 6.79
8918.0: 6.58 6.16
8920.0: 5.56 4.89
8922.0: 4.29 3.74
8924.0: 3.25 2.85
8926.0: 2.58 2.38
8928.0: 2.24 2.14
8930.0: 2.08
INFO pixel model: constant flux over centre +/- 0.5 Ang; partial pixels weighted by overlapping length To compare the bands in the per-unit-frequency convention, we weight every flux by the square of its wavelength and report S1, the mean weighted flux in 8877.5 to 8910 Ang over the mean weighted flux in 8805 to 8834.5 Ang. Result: 2.12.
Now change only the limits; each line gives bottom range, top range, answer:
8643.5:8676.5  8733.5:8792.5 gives 0.49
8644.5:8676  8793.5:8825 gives 0.50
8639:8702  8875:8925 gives 0.42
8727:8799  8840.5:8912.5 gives 1.42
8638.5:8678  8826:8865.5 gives 0.56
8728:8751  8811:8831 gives 0.70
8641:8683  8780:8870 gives 0.45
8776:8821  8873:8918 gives 2.28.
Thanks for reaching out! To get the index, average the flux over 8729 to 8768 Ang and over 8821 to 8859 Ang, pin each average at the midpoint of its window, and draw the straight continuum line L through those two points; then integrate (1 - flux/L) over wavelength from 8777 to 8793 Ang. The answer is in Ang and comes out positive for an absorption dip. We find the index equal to 3.34 Ang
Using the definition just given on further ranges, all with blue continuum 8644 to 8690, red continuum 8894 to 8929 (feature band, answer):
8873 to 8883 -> 6.05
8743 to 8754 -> 7.38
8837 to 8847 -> 6.12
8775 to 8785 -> 7.14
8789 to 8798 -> 6.09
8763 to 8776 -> 9.29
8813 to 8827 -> 9.17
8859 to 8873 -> 8.92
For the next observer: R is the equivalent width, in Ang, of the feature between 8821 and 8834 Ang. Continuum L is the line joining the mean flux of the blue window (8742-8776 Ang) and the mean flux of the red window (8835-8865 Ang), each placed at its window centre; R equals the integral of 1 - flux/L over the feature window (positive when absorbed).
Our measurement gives 0.49 Ang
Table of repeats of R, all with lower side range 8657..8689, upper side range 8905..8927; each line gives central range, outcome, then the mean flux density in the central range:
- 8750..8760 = 7.2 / 1.92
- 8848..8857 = 5.4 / 2.22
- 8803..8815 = 8.2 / 1.93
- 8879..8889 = 5.4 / 2.29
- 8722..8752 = 9.7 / 4.87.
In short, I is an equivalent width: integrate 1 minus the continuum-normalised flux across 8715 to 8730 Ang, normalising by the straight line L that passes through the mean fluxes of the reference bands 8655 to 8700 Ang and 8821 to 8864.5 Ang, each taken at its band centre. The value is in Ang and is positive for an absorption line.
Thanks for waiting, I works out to -4.2 Ang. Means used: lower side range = 14.1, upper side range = 2.1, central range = 13.9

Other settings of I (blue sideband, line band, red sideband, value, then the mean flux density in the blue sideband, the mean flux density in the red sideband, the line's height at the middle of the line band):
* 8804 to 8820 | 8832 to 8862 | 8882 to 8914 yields 8.10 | 1.94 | 4.48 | 2.98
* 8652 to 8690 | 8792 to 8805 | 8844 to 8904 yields 7.78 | 7.79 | 3.03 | 4.8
